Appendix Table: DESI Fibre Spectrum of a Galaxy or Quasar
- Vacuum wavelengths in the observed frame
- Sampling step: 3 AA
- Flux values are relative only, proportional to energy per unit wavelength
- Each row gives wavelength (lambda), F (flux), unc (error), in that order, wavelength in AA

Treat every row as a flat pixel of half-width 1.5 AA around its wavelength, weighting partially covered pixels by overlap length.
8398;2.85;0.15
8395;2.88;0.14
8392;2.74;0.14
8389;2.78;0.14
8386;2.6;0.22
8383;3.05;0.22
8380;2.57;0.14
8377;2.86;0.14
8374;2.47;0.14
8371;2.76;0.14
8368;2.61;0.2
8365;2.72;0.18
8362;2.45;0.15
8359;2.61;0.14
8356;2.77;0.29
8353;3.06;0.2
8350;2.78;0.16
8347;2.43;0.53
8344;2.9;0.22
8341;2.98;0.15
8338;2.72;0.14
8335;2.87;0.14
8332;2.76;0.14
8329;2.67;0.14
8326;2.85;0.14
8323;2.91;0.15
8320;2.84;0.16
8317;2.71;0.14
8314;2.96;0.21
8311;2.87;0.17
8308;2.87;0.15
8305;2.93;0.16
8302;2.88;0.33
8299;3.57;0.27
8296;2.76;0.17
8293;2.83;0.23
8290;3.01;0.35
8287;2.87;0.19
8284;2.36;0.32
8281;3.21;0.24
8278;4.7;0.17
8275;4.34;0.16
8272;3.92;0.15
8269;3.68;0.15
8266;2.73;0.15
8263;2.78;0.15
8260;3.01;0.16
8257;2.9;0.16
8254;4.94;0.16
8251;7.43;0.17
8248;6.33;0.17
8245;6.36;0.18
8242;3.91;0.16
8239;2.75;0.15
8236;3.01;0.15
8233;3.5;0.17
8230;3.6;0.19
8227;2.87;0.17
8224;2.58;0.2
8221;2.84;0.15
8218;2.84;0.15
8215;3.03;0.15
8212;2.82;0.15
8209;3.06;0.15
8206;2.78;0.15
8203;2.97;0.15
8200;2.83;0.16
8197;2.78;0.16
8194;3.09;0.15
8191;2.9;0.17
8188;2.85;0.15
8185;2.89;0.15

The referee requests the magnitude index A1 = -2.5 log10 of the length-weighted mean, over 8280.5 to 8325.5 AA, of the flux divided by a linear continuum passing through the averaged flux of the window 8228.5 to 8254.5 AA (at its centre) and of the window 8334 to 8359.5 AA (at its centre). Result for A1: 0.22 mag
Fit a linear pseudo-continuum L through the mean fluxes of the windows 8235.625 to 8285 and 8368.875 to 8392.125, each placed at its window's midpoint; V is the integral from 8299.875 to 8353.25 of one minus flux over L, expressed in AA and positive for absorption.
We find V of 7.8 AA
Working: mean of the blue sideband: 4.06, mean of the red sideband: 2.72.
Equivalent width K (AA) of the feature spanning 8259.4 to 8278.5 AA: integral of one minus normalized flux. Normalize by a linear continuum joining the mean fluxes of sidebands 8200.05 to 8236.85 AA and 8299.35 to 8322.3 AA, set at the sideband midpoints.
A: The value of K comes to -4.1 AA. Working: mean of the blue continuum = 2.98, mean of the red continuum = 2.9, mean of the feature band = 3.56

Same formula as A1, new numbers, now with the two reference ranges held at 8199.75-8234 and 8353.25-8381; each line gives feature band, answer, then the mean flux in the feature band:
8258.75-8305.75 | -0.14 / 3.23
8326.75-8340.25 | -0.01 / 2.77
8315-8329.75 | -0.02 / 2.81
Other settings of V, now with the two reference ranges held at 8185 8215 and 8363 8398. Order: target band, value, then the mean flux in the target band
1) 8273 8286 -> -3.69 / 3.63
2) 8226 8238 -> -1.53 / 3.24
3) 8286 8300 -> -0.88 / 2.99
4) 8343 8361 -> 0.09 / 2.75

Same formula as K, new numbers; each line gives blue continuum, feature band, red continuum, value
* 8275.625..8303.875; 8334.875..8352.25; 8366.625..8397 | 0.77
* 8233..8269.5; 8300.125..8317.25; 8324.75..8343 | 1.69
